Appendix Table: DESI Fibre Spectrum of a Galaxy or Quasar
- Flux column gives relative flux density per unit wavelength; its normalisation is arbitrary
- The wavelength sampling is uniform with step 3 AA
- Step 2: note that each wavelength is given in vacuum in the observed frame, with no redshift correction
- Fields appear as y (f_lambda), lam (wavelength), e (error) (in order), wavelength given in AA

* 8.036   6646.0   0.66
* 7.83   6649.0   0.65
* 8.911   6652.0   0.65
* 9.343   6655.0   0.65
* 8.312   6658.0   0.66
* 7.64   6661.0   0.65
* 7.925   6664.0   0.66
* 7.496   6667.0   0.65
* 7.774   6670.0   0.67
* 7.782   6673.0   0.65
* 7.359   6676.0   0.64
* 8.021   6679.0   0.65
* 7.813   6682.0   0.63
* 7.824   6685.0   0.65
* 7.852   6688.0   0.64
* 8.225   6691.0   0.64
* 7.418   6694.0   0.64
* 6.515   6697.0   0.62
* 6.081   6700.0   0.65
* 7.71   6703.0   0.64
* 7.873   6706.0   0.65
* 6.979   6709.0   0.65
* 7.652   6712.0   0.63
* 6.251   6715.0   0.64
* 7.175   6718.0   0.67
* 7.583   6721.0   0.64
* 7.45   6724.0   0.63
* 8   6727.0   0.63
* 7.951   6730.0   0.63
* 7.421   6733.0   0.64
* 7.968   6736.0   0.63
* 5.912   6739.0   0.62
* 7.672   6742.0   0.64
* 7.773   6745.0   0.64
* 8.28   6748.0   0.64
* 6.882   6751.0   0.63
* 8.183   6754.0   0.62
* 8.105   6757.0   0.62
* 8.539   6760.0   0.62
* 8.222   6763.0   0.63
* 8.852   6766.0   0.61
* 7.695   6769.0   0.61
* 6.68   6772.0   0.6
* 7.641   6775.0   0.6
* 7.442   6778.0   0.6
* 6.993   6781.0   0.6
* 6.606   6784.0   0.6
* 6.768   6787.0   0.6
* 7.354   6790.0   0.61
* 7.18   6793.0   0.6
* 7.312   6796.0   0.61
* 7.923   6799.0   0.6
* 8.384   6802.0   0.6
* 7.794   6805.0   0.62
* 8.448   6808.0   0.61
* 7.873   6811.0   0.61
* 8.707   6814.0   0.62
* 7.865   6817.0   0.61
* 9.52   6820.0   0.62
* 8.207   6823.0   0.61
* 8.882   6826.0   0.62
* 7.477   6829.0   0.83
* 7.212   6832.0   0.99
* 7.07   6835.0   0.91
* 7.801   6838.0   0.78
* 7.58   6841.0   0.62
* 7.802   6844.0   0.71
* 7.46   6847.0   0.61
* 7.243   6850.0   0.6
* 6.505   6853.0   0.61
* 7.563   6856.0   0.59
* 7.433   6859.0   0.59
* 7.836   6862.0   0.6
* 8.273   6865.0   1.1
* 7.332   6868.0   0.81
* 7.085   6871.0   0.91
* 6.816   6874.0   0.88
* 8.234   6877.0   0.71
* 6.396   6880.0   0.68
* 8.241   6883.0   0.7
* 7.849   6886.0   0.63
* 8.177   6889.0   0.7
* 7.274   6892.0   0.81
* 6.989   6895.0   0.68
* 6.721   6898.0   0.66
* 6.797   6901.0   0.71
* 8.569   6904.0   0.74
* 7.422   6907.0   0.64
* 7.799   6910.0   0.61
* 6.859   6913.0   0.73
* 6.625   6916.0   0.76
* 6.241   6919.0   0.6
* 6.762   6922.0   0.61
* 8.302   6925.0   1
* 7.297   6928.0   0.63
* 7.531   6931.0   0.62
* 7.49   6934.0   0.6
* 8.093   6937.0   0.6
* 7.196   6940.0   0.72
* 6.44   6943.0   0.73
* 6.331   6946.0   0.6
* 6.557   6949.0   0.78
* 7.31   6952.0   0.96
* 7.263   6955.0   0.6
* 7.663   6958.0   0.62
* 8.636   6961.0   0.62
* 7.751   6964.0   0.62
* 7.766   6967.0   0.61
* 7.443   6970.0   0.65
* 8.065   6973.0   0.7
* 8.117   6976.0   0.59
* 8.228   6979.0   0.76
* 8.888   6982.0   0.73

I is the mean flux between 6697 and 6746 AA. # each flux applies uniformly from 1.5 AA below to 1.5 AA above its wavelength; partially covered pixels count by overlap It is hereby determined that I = 7.31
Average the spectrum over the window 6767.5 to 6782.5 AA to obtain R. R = 7.29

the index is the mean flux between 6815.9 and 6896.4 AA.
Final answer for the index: 7.63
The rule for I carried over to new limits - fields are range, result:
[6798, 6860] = 7.85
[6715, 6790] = 7.54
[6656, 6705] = 7.63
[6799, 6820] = 8.26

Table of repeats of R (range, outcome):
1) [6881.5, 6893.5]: 7.89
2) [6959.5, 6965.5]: 8.19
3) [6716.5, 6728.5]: 7.55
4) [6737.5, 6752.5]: 7.3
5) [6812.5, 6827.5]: 8.64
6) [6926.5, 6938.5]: 7.6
